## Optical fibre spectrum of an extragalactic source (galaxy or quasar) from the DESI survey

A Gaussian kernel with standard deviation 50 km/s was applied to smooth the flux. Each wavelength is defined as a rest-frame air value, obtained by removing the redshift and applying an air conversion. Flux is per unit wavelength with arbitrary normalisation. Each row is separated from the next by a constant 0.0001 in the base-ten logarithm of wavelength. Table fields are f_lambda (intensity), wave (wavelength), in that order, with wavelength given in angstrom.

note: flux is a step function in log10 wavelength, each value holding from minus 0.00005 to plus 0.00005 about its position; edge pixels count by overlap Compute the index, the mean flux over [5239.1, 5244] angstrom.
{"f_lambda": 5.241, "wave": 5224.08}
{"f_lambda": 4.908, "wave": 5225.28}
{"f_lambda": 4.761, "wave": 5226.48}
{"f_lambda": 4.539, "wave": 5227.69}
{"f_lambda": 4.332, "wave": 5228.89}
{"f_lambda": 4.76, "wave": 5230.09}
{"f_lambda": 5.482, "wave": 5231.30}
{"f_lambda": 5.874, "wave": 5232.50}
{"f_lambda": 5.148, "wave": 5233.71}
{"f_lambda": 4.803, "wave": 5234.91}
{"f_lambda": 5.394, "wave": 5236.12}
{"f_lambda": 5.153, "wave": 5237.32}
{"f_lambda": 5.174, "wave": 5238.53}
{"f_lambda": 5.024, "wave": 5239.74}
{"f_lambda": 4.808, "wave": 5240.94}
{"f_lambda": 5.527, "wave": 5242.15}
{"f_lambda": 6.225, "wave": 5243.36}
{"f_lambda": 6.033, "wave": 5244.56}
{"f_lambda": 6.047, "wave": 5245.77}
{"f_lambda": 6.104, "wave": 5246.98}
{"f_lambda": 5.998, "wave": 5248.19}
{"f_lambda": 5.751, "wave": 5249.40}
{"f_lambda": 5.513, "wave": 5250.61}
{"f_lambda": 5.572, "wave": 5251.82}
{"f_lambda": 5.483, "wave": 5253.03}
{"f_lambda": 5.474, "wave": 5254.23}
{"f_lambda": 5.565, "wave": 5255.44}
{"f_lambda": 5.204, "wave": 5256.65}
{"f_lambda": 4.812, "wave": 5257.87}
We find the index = 5.41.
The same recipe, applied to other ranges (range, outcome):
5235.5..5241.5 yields 5.11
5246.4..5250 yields 5.95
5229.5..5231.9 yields 5.12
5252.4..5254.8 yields 5.5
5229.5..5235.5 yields 5.21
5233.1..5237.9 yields 5.13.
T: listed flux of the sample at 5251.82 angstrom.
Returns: 5.572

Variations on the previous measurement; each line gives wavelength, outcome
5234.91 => 4.803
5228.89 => 4.332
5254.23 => 5.474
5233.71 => 5.148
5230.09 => 4.76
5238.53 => 5.174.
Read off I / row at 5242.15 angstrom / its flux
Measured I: 5.527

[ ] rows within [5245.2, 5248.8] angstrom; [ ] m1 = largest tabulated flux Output 6.104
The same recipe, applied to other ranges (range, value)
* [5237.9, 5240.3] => 5.174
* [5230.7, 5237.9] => 5.874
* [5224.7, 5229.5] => 4.908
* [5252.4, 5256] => 5.565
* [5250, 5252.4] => 5.572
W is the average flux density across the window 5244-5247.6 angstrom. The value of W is 6.05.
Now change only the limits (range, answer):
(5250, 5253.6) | 5.52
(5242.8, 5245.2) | 6.14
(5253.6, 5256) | 5.54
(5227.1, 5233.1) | 5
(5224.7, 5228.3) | 4.73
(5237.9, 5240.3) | 5.08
